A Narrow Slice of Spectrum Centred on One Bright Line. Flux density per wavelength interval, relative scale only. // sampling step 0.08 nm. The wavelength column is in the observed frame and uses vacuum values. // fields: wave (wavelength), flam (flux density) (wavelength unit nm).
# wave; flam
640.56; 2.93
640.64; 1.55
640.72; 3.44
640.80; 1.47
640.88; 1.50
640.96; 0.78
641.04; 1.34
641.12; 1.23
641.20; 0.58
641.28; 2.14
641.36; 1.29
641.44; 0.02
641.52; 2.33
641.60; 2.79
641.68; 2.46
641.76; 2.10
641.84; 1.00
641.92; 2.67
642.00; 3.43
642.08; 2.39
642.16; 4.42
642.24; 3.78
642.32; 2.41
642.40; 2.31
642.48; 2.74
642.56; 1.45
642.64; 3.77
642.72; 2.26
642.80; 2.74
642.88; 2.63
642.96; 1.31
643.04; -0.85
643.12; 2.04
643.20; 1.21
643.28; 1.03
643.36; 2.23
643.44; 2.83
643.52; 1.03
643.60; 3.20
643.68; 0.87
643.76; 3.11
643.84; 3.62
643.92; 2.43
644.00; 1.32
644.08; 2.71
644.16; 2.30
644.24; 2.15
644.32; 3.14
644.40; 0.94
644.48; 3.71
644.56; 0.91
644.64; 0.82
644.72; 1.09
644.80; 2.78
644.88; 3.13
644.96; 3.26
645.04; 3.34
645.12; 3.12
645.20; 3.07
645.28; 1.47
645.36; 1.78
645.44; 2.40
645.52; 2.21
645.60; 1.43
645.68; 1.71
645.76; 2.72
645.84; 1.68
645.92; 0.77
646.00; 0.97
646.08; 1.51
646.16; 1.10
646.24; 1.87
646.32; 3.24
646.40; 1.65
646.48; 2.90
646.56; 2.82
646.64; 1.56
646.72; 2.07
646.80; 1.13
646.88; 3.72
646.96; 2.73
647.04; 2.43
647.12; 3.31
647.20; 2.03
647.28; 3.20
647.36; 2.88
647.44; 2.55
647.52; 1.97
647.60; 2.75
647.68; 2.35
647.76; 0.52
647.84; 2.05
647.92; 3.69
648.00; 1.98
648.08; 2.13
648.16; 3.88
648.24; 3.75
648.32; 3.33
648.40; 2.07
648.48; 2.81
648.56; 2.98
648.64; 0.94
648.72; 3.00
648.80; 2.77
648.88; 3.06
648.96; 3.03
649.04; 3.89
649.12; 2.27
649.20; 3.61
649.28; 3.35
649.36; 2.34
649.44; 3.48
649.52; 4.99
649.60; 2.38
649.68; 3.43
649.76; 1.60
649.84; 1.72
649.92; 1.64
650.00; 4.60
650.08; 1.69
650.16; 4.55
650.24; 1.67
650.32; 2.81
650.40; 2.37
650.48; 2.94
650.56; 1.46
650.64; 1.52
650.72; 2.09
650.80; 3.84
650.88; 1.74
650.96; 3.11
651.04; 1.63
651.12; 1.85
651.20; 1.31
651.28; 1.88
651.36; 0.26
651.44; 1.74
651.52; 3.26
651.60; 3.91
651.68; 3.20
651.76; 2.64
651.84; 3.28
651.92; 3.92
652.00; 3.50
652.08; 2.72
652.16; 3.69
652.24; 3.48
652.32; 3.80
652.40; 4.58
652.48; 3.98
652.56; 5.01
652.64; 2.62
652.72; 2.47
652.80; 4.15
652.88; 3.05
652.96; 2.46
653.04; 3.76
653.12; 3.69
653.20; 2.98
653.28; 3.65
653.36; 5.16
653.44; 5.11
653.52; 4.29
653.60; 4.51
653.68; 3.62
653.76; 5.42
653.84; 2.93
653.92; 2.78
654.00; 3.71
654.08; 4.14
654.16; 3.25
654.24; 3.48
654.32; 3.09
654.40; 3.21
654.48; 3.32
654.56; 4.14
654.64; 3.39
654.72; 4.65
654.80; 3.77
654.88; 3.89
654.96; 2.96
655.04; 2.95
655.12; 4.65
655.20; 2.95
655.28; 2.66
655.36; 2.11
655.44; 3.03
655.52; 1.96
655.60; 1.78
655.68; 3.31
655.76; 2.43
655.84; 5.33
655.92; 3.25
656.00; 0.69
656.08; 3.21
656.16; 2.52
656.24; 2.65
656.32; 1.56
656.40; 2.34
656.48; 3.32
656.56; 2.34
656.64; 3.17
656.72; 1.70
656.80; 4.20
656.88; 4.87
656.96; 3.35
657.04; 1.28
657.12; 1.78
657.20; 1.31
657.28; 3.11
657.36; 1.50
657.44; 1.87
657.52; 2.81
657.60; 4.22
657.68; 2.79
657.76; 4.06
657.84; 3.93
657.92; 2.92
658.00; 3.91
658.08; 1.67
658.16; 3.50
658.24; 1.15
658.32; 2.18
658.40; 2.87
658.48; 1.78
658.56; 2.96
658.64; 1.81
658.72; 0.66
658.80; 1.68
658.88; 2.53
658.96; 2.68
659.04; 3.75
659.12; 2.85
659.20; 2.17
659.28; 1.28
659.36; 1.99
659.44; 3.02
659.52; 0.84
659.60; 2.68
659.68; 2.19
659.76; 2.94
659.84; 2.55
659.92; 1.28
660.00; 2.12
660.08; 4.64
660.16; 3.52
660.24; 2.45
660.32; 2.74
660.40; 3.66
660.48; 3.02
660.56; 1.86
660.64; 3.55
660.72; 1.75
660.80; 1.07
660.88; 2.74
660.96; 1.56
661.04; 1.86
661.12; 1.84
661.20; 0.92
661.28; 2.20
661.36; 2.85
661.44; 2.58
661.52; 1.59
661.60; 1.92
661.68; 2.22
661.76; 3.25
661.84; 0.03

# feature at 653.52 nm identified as C III]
